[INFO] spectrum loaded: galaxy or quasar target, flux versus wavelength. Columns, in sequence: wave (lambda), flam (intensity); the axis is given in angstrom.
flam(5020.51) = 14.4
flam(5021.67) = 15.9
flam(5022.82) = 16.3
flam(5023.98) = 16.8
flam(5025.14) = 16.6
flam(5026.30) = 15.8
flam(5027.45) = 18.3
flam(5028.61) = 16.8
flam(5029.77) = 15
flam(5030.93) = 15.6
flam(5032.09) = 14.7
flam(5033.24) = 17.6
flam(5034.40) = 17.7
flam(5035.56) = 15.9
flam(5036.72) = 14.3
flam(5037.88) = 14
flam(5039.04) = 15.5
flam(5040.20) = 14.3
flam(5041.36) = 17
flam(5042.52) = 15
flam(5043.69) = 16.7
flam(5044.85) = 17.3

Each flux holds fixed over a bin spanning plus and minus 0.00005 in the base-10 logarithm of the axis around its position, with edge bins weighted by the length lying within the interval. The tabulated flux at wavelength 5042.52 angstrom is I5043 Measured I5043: 15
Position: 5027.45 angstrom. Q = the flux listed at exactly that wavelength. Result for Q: 18.3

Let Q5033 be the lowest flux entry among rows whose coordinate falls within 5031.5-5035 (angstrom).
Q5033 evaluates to 14.7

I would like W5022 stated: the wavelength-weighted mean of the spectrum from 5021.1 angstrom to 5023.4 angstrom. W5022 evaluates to 16.1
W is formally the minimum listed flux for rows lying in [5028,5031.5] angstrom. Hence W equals 15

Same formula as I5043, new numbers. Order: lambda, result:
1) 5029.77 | 15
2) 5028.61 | 16.8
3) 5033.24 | 17.6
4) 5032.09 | 14.7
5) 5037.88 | 14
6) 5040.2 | 14.3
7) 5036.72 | 14.3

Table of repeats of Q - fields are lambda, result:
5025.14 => 16.6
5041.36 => 17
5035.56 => 15.9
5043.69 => 16.7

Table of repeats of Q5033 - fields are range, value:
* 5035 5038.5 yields 14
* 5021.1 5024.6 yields 15.9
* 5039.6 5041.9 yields 14.3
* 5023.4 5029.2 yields 15.8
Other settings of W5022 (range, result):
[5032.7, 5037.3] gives 16.4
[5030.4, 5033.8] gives 16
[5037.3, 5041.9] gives 15.2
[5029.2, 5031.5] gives 15.3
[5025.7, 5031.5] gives 16.3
